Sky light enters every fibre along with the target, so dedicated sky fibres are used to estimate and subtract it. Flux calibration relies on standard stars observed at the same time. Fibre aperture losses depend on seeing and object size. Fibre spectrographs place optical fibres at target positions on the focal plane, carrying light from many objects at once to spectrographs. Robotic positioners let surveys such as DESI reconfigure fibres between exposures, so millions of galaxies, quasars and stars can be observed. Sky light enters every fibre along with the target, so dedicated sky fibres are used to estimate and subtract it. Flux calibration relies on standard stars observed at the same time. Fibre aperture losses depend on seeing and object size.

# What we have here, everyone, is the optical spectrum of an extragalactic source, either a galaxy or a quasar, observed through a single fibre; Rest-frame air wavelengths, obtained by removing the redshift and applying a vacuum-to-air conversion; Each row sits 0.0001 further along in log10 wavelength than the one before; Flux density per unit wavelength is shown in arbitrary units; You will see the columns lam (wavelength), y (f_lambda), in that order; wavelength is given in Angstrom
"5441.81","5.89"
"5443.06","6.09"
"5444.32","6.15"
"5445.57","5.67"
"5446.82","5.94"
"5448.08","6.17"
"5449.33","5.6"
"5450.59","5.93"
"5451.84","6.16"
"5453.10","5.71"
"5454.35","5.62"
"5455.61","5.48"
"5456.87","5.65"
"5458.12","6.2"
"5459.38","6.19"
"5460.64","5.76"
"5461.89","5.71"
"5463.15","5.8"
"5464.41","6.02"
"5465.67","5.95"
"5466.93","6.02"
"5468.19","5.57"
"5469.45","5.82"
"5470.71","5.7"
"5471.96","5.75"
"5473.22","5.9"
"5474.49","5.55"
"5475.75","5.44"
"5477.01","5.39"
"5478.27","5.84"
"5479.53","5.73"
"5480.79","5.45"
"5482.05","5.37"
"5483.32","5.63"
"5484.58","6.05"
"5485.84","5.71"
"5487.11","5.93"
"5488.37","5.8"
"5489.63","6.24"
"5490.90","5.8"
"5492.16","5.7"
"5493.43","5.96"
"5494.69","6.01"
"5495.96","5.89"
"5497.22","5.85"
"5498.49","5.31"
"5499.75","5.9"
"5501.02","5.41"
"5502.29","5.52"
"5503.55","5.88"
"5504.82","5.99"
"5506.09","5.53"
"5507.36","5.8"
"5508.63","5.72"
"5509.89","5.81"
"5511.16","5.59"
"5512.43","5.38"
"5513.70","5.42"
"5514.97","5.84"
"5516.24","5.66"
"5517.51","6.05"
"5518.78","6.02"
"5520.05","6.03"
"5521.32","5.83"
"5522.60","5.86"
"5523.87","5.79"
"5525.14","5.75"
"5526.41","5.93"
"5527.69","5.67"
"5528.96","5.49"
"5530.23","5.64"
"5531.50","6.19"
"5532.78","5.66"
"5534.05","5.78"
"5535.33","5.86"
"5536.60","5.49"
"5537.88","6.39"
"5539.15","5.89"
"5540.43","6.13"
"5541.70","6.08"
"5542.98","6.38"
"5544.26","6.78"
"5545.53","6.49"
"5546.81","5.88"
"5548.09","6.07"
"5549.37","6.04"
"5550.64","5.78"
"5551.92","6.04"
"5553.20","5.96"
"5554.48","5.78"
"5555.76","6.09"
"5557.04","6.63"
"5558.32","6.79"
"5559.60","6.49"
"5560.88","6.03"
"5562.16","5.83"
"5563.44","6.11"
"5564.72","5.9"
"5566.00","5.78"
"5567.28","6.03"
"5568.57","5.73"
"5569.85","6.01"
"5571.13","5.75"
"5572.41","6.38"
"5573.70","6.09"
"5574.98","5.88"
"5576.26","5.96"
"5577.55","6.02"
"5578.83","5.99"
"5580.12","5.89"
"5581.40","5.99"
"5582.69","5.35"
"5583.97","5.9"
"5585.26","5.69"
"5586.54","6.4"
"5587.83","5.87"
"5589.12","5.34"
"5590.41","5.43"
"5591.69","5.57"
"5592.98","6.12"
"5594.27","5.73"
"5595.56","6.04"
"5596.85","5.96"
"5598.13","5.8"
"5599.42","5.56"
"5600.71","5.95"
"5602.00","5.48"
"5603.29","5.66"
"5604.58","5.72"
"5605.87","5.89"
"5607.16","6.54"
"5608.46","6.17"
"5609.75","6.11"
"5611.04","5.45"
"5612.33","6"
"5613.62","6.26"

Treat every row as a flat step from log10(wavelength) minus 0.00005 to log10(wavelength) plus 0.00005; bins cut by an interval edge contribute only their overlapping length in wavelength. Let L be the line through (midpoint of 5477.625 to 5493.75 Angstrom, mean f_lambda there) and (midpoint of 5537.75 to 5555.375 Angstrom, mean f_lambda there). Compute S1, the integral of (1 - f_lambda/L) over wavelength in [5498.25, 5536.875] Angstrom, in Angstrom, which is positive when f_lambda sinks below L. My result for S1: 1.4 Angstrom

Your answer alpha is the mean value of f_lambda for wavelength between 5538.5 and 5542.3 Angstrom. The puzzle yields 6.05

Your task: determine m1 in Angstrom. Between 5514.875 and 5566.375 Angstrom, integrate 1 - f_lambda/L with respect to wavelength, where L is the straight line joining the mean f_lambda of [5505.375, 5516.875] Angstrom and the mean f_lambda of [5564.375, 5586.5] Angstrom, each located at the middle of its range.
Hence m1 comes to -2.1 Angstrom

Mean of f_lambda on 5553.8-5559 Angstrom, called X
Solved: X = 6.32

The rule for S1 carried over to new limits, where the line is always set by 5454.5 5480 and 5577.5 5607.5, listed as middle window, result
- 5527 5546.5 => -0.7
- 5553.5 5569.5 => -0.8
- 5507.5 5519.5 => 0.1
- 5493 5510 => 0.1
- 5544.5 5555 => -0.4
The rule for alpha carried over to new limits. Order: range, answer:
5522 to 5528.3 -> 5.8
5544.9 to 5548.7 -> 6.14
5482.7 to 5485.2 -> 5.85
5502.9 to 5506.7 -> 5.8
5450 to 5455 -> 5.86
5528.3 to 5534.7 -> 5.75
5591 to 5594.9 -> 5.81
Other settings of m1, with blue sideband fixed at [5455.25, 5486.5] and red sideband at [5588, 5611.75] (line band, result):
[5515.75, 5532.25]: -0.19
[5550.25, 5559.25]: -0.60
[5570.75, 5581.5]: -0.38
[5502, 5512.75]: 0.11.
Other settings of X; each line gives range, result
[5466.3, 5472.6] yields 5.78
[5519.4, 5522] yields 5.91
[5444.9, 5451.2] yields 5.87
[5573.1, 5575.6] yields 5.99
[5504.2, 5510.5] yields 5.77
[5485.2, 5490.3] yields 5.92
